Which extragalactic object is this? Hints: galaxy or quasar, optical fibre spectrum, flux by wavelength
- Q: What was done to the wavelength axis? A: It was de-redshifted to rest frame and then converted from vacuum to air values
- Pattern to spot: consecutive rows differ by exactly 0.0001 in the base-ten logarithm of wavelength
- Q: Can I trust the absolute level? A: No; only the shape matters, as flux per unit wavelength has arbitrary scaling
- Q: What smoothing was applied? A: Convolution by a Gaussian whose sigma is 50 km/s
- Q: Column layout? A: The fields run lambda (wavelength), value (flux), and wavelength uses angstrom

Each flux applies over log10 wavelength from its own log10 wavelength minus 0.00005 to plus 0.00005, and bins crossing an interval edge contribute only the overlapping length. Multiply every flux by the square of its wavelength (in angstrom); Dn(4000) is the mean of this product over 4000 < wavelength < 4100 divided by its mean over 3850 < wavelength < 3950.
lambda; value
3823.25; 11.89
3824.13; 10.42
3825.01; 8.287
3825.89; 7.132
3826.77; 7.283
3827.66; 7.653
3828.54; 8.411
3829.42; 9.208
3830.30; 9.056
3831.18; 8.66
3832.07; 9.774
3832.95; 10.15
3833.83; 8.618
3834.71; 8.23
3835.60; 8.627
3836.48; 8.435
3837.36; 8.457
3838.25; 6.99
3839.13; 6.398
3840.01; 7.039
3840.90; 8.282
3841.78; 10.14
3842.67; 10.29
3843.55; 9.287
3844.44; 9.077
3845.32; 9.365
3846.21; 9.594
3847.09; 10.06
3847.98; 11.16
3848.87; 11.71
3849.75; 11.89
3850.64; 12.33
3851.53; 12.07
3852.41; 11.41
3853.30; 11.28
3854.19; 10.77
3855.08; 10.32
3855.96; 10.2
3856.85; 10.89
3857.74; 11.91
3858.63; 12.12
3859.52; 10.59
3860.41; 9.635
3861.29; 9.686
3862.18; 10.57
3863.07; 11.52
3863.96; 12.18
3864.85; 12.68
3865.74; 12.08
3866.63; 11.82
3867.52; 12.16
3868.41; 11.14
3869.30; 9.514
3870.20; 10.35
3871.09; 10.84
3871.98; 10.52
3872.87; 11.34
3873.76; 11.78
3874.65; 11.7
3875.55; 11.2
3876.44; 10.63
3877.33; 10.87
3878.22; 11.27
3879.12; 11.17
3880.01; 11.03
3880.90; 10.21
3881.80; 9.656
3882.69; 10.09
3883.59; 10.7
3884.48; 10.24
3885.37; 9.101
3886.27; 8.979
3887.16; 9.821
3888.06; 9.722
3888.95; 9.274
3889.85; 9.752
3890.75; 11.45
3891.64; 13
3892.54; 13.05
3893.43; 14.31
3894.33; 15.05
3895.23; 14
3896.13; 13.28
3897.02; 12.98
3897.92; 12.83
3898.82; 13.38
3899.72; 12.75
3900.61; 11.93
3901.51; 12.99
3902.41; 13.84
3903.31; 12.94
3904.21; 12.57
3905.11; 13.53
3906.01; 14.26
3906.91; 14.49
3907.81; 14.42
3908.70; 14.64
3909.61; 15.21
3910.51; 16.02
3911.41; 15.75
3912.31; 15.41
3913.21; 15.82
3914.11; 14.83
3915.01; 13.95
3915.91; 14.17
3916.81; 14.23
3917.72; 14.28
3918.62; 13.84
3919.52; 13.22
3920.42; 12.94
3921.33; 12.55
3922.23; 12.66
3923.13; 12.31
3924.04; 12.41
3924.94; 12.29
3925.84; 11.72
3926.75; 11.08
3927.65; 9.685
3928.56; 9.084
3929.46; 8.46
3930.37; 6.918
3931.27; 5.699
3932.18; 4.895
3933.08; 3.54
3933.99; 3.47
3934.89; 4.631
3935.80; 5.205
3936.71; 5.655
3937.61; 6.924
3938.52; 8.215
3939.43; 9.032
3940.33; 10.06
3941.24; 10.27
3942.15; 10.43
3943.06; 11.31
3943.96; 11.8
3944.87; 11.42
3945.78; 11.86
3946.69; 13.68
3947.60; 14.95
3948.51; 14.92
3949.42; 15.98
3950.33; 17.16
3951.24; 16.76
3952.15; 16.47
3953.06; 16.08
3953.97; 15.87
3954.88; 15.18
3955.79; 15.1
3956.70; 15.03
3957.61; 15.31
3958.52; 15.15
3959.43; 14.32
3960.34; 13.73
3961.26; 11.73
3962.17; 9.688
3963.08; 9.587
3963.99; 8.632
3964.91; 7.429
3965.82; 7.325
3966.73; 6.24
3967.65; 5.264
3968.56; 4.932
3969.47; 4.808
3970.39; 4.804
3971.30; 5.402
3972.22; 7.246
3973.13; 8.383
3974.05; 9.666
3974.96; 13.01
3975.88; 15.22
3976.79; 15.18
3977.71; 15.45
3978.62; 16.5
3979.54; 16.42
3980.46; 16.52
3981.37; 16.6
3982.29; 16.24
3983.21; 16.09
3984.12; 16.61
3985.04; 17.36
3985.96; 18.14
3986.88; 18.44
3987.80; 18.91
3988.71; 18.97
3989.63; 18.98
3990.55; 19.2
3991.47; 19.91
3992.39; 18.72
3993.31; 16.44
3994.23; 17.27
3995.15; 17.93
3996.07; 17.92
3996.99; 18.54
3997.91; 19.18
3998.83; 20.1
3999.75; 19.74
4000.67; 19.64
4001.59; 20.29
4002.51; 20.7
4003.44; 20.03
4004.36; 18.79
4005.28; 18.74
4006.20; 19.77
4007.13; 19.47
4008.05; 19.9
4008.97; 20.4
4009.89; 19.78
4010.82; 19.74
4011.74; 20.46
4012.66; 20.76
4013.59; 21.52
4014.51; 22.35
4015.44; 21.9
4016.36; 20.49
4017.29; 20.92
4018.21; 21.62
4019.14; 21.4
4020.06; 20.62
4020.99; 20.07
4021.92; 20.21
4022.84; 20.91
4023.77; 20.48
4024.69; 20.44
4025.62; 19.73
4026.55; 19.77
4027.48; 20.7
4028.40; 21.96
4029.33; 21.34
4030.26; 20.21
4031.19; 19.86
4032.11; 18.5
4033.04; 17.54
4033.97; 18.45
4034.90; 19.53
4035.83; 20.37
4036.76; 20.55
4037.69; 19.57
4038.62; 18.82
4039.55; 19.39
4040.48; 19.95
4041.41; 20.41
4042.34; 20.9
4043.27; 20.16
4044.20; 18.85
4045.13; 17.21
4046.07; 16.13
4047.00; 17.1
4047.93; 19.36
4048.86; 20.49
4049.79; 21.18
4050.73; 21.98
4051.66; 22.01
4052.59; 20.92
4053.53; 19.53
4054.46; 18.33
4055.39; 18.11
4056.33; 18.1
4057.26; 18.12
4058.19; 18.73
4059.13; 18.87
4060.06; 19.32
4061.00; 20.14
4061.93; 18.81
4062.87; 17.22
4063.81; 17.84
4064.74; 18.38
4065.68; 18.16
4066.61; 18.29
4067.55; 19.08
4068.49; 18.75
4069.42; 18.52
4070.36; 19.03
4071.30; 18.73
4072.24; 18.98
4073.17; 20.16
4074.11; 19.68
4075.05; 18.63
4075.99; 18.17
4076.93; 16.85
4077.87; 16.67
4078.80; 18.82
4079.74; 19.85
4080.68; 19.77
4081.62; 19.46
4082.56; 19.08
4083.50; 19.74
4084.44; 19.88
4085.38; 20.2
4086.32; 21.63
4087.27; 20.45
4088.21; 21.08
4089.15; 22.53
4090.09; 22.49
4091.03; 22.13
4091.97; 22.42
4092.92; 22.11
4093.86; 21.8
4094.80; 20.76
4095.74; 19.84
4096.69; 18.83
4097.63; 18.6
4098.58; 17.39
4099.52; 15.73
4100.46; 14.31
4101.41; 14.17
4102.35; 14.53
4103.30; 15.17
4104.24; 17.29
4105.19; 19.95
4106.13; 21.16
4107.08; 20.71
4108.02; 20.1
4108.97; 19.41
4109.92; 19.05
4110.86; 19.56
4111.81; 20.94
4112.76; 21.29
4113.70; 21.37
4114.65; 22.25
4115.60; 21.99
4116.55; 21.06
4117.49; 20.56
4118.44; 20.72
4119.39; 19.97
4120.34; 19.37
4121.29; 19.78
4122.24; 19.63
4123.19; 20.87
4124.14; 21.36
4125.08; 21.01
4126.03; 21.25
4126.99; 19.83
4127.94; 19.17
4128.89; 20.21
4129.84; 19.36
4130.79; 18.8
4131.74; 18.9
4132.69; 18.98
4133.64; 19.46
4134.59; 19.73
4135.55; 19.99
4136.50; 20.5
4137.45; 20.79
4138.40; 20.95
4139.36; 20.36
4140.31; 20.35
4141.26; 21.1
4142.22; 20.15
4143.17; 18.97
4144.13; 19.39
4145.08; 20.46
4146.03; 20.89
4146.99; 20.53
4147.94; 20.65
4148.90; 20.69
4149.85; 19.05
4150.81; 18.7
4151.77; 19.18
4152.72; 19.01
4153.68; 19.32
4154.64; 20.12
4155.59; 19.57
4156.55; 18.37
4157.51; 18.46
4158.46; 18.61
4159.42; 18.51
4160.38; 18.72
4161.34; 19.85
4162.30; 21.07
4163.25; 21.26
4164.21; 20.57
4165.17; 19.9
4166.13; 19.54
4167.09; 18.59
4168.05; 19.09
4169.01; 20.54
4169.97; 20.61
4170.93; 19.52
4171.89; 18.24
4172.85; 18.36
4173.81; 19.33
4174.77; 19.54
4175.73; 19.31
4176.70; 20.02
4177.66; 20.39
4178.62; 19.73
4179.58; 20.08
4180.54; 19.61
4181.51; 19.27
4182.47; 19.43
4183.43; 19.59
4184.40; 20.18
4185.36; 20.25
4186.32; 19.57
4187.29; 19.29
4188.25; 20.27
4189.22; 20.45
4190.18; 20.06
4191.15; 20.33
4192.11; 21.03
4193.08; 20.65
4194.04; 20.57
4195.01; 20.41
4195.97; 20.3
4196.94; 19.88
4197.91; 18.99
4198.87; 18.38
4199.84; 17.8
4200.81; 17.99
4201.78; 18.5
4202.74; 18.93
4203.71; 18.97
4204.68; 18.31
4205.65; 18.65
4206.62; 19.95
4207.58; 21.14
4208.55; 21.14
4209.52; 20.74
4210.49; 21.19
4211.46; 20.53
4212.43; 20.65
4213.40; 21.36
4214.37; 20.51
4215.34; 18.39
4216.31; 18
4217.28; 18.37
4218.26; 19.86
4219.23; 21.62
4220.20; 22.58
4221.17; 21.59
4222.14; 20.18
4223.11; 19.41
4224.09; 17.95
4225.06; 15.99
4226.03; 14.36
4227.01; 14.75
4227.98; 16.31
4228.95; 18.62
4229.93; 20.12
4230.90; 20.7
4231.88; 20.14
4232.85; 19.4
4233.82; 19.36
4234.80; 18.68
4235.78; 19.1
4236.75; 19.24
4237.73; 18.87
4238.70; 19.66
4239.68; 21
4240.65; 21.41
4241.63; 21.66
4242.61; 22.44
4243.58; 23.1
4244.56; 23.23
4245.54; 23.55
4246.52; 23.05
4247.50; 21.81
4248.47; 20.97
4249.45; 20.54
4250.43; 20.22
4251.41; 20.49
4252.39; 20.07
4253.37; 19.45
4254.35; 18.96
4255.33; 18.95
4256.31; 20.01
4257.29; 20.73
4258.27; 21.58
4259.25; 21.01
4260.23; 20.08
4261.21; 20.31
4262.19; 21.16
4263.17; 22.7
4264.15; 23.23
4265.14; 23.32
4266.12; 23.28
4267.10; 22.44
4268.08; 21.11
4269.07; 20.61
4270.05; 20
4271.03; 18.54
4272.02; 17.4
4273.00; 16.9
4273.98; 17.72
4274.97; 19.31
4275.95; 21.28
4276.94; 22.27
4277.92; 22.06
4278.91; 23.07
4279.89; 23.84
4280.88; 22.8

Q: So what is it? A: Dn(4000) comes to 1.86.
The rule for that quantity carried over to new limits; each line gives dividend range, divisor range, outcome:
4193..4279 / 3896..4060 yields 1.46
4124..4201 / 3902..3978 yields 1.92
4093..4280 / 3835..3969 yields 2.02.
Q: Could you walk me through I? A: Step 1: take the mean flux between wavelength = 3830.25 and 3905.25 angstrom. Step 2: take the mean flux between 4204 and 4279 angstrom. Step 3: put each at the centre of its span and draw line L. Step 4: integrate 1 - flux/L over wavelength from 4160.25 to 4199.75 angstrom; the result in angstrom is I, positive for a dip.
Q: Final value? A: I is -2.4 angstrom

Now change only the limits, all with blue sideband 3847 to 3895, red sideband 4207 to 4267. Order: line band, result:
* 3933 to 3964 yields 3.0 angstrom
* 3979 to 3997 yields -4.7 angstrom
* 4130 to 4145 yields -1.7 angstrom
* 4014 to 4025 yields -4.5 angstrom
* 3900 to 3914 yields -2.6 angstrom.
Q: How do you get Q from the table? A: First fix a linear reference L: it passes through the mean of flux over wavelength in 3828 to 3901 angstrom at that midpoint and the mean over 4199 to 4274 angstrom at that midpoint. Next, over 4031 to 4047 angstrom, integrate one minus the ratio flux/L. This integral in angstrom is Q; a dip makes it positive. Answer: -4.3 angstrom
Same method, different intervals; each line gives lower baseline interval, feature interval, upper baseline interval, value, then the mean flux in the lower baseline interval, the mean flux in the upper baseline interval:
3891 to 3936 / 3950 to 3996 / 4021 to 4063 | 5.3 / 12.2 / 19.6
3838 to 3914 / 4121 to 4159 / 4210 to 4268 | -4.1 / 11.5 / 20.3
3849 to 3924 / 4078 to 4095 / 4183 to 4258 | -4.0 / 12.1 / 19.9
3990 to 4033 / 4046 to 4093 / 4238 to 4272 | 1.8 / 19.9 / 21.1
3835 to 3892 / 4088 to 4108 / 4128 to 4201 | -1.7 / 10.4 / 19.7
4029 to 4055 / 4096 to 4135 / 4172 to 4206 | 0.4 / 19.6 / 19.5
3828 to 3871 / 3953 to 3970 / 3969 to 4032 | 5.3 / 10.1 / 18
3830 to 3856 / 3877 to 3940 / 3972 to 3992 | 5.5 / 9.65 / 16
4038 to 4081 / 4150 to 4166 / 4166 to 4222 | 0.1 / 19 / 19.8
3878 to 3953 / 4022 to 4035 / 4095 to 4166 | -3.4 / 11.8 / 19.6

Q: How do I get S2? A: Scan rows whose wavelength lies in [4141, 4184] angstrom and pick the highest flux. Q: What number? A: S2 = 21.26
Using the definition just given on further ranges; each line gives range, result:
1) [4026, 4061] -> 22.01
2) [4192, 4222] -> 22.58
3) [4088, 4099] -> 22.53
